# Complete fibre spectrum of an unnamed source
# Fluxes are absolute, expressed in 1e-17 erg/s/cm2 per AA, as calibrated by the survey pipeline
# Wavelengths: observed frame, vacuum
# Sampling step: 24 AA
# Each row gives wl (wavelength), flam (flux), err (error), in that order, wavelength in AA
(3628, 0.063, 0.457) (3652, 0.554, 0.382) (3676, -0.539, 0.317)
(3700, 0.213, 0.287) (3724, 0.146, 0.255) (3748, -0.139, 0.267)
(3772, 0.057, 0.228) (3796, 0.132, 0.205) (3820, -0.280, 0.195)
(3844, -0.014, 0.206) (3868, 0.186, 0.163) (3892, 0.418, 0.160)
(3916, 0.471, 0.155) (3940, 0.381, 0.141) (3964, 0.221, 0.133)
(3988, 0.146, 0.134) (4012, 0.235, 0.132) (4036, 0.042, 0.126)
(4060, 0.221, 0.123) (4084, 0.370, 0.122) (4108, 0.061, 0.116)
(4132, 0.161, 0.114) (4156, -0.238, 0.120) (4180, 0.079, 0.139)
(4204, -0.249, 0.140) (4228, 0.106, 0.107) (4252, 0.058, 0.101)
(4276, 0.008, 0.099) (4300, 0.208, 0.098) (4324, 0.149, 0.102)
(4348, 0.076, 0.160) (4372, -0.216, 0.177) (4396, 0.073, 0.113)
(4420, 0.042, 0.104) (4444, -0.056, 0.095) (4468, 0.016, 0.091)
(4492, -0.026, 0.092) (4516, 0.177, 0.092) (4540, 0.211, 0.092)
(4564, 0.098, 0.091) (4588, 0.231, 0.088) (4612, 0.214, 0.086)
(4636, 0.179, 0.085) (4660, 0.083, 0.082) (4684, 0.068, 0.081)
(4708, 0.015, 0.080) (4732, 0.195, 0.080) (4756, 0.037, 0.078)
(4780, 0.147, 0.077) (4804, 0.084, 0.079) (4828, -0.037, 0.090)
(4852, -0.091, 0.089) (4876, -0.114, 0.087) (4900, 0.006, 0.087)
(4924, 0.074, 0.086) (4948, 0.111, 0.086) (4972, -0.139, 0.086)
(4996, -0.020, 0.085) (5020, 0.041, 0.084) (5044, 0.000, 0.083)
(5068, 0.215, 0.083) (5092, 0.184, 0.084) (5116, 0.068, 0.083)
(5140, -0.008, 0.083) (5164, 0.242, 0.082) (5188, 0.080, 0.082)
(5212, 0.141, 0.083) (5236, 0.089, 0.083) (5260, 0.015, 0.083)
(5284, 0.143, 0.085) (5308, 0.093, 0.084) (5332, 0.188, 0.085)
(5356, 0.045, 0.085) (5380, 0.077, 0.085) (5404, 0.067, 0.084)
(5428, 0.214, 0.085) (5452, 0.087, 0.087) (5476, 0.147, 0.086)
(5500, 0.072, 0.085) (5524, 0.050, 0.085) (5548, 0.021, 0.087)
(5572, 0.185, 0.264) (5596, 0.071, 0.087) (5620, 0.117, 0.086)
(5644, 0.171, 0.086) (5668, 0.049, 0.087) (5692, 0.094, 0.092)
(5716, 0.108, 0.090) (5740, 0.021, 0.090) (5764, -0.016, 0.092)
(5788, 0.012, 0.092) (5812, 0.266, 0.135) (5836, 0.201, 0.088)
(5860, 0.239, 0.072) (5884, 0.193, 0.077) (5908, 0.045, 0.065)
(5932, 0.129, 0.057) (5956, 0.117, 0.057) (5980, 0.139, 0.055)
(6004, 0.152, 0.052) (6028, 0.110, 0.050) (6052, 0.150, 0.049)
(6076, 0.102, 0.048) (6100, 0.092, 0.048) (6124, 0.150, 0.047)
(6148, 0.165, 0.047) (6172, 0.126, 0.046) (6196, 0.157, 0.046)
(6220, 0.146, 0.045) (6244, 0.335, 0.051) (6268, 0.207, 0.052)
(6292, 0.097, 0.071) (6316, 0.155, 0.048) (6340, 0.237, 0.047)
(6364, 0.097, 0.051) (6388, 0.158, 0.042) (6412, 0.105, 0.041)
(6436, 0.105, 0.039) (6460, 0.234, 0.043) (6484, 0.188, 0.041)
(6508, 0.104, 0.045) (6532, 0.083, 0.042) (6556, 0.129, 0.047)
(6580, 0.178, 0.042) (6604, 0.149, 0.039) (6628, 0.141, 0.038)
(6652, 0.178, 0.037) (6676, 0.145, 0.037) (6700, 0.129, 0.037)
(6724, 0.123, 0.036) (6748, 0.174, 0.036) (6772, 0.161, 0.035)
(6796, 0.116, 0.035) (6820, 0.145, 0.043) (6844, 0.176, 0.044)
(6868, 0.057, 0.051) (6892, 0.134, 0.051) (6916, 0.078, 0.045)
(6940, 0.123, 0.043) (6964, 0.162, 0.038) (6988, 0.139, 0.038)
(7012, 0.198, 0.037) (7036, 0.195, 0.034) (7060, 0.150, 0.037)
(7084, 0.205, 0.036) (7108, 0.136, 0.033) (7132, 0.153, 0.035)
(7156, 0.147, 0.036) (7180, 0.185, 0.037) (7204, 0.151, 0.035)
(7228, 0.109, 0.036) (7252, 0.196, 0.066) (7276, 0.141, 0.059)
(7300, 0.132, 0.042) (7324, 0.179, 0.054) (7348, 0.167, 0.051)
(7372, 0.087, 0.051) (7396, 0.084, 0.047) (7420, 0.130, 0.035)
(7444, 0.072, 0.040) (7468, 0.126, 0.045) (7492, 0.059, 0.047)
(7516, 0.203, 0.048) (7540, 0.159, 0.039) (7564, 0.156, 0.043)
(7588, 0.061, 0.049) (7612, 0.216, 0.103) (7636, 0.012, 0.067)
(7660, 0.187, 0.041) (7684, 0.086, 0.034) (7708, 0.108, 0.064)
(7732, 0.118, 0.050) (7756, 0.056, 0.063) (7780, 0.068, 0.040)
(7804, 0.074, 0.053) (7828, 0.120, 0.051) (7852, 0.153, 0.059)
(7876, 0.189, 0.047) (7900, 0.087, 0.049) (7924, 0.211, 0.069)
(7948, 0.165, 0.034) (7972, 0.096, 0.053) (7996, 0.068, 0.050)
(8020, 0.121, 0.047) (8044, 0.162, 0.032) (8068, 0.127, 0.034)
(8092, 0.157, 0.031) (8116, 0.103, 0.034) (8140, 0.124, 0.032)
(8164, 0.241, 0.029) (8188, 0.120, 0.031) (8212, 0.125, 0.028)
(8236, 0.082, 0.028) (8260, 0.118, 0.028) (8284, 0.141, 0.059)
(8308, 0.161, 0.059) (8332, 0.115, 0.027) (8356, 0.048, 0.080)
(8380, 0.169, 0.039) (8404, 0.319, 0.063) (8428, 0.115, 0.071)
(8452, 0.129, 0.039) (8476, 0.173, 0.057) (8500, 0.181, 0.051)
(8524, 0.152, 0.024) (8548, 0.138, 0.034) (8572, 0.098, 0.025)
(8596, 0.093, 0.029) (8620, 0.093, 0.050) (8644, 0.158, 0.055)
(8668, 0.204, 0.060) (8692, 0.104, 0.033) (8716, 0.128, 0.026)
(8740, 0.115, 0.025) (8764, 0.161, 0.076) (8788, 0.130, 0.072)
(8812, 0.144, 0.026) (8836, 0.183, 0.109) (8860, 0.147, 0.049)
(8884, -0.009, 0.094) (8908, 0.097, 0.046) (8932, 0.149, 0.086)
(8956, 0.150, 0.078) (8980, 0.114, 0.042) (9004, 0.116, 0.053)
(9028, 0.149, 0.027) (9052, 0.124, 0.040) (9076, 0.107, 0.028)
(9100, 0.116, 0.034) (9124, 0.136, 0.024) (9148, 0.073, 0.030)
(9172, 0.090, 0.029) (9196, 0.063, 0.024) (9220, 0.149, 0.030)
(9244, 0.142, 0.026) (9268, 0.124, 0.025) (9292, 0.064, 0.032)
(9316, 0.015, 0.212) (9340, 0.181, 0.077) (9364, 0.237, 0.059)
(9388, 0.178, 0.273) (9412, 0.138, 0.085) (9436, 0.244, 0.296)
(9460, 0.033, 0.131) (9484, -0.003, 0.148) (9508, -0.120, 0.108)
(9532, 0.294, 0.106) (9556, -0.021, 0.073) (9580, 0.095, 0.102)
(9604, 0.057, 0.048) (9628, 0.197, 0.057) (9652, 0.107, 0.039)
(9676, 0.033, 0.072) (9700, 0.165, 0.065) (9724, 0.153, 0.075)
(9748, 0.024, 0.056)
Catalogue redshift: 0.677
